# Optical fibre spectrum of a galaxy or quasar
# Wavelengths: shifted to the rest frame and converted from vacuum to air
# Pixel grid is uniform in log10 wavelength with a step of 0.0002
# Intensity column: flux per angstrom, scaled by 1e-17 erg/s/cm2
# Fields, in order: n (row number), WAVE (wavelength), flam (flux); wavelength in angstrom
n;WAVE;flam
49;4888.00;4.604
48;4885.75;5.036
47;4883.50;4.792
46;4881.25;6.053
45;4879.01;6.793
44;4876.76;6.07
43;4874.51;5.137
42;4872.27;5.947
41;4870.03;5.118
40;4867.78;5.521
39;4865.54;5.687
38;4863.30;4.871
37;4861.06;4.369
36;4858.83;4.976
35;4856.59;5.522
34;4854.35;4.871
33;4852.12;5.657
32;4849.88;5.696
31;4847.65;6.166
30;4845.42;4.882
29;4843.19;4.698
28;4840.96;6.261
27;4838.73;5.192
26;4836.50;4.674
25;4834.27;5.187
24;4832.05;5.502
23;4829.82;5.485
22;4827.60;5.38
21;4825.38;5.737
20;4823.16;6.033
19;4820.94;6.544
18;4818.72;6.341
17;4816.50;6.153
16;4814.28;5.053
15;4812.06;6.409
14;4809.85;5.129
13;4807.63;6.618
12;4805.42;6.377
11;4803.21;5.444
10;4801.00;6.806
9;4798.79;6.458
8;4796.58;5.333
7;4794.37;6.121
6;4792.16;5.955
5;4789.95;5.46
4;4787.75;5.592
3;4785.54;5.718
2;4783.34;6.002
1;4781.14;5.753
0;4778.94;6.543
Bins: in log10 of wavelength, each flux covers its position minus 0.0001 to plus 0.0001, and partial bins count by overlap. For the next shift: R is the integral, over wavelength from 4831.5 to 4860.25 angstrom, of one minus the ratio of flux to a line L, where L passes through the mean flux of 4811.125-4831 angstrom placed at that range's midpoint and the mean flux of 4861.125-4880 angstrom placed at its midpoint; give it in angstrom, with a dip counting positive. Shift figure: 2.07 angstrom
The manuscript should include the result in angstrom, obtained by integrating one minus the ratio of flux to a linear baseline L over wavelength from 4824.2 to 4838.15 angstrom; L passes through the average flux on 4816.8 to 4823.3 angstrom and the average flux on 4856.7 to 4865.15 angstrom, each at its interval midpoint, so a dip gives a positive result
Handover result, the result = 1.5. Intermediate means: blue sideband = 6.33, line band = 5.33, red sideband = 4.92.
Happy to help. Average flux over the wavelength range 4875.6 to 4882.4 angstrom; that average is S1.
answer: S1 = 6.29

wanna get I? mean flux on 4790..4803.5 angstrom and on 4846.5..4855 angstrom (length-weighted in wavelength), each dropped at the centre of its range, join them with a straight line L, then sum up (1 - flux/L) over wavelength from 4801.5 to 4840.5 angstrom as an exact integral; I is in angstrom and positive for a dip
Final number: 0.7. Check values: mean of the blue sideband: 6.01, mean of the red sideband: 5.64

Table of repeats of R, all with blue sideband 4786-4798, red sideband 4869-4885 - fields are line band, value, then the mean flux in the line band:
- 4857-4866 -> 1.15 angstrom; 4.97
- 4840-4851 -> 0.32 angstrom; 5.53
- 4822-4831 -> 0.06 angstrom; 5.66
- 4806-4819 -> -0.54 angstrom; 5.94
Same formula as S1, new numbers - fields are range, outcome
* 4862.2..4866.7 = 5.28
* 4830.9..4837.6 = 5.12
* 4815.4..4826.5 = 6.16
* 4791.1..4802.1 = 6.13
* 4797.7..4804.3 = 6.24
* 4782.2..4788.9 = 5.77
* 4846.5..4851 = 5.92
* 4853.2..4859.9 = 5.13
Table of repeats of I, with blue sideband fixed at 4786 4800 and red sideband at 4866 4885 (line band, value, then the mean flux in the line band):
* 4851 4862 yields 1.2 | 5.09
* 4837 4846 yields 0.8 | 5.24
